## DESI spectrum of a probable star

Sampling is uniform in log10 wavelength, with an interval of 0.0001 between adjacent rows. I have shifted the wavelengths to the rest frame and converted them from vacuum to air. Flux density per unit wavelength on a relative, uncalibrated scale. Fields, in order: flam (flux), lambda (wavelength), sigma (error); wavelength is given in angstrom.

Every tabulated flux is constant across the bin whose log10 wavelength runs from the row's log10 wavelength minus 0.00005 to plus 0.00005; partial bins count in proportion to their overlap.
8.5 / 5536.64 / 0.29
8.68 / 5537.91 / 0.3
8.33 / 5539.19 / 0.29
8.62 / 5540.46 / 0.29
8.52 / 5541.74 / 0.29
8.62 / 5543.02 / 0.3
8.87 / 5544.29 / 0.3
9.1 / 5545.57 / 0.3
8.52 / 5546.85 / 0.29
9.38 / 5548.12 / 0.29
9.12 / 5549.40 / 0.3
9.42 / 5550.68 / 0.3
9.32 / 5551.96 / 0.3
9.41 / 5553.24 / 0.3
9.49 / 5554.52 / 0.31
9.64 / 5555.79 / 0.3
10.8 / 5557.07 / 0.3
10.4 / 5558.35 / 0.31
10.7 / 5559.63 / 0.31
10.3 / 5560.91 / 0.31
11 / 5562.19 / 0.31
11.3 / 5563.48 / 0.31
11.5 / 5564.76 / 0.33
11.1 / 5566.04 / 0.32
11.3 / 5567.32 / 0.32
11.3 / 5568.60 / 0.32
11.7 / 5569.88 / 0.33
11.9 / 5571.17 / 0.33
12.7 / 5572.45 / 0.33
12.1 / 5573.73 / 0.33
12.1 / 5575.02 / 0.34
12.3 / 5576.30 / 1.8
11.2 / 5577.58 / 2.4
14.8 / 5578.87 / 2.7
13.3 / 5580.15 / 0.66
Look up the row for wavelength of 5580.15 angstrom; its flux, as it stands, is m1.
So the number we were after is 13.3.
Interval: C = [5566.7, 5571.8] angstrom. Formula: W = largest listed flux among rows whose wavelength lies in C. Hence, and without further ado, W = 11.9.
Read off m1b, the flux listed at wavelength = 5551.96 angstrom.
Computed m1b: 9.32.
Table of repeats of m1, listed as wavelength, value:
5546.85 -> 8.52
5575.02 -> 12.1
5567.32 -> 11.3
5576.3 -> 12.3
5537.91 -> 8.68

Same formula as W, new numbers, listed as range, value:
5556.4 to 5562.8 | 11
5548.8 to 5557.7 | 10.8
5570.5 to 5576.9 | 12.7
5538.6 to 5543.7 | 8.62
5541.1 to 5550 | 9.38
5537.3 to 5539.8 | 8.68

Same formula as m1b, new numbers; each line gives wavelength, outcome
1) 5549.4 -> 9.12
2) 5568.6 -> 11.3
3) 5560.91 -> 10.3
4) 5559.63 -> 10.7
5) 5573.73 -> 12.1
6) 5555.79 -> 9.64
